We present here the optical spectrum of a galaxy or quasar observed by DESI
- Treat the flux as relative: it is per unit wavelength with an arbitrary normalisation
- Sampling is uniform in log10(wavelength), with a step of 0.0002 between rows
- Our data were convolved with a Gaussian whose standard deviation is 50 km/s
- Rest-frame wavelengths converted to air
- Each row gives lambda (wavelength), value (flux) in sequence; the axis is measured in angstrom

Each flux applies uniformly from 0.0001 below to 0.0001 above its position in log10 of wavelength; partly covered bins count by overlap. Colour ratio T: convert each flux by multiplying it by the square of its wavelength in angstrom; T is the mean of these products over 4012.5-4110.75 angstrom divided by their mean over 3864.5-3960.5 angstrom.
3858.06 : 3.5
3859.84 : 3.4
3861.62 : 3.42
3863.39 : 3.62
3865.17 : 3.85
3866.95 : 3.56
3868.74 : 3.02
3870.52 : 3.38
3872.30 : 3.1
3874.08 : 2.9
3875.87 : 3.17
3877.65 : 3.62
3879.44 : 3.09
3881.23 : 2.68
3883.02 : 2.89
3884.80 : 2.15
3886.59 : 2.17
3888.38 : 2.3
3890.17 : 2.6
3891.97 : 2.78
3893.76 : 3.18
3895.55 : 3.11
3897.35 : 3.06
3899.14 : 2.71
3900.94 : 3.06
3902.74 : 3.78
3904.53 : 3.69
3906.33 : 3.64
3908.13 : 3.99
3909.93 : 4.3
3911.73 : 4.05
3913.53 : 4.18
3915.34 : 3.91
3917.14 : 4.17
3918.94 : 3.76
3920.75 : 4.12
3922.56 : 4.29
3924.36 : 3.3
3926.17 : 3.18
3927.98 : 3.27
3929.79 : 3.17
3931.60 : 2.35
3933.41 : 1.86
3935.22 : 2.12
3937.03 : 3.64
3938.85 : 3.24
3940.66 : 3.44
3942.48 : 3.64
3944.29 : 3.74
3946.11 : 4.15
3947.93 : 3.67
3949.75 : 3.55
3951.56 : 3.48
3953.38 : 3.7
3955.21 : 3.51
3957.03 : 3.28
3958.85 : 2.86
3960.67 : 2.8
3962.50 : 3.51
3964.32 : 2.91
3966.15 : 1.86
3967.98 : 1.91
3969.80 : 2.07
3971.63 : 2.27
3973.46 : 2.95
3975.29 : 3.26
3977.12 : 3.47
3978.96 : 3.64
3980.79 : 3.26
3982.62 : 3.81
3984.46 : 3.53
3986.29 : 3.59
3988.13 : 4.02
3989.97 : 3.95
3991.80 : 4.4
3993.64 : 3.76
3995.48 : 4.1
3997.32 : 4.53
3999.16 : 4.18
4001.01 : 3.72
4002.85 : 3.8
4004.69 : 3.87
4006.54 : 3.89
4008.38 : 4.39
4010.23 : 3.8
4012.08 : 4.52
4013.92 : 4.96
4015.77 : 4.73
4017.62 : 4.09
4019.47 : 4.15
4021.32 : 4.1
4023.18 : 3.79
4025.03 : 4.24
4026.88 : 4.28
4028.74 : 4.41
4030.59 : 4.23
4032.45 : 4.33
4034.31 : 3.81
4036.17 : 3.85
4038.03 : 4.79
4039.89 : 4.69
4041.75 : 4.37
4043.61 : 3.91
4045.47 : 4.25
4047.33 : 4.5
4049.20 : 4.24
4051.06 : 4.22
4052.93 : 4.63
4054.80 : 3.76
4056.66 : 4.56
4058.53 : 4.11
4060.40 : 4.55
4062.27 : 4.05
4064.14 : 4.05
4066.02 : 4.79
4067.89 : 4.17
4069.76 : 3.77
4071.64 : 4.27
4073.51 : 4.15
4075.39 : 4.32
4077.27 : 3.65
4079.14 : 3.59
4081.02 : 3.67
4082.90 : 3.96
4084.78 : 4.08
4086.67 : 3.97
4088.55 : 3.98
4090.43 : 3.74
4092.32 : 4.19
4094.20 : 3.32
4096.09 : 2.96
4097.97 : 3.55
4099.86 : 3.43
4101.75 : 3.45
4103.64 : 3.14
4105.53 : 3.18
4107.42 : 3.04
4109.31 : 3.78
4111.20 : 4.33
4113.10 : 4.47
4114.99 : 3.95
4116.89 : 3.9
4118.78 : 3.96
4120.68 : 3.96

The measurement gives 1.31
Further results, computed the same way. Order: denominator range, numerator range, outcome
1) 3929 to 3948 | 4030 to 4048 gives 1.42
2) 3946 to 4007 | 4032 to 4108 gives 1.21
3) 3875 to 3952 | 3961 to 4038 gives 1.19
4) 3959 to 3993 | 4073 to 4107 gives 1.22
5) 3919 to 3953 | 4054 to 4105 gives 1.24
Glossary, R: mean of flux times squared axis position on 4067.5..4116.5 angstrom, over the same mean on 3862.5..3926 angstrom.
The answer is 1.2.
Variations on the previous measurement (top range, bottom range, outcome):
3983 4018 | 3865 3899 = 1.47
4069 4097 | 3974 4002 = 1.06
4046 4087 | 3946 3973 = 1.46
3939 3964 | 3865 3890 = 1.22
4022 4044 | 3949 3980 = 1.46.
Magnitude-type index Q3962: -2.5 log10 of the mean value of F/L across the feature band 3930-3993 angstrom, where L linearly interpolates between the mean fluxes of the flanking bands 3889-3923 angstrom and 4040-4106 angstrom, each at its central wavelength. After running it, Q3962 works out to 0.15 mag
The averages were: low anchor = 3.58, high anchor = 3.97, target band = 3.22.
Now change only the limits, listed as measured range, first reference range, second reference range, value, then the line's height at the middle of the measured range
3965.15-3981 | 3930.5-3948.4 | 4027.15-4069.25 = 0.28 mag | 3.52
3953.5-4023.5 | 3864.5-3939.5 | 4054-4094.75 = 0.01 mag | 3.64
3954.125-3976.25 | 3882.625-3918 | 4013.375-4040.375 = 0.34 mag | 3.8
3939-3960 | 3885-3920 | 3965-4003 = -0.04 mag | 3.4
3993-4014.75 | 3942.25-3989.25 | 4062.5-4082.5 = -0.17 mag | 3.53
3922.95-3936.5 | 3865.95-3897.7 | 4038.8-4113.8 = 0.13 mag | 3.19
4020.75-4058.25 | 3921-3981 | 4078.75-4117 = -0.22 mag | 3.47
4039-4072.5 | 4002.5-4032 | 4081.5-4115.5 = -0.08 mag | 3.97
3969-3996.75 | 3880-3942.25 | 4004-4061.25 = 0.11 mag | 3.84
